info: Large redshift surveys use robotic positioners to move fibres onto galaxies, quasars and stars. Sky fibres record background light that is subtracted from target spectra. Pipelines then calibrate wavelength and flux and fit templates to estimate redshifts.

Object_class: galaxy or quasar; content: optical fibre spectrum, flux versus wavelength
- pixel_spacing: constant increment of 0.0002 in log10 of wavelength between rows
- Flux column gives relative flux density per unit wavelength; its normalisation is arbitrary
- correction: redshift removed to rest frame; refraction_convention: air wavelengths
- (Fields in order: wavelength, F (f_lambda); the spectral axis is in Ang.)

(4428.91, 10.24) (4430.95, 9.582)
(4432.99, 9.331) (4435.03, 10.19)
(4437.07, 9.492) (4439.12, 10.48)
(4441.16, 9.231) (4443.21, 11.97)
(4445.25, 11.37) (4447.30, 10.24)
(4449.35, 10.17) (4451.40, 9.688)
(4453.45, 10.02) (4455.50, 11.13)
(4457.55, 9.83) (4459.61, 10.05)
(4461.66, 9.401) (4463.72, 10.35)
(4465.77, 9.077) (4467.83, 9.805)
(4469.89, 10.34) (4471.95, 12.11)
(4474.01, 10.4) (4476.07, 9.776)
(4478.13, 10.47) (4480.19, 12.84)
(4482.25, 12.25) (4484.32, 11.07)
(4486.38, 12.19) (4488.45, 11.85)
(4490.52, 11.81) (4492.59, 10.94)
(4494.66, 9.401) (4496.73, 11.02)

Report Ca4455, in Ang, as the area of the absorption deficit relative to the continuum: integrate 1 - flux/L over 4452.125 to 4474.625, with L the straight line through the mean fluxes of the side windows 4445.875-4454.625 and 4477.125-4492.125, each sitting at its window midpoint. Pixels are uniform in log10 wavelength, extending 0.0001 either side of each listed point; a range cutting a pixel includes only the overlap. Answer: 1.1 Ang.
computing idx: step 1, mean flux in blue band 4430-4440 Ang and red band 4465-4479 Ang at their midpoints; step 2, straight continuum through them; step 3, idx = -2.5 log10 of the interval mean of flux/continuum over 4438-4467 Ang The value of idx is -0.02 mag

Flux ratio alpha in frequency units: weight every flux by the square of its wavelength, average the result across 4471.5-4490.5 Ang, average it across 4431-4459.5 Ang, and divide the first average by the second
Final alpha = 1.1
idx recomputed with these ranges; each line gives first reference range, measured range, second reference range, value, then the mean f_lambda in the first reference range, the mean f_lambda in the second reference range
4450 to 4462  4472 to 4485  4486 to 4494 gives -0.02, 10.1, 11.5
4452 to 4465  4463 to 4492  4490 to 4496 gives -0.06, 10.1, 10.6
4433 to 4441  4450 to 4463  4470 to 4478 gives 0.03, 9.88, 10.7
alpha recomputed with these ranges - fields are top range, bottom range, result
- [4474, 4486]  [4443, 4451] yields 1.06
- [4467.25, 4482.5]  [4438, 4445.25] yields 1.04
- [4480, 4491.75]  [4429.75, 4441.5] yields 1.25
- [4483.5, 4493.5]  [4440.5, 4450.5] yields 1.11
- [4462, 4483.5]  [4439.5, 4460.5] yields 1.04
